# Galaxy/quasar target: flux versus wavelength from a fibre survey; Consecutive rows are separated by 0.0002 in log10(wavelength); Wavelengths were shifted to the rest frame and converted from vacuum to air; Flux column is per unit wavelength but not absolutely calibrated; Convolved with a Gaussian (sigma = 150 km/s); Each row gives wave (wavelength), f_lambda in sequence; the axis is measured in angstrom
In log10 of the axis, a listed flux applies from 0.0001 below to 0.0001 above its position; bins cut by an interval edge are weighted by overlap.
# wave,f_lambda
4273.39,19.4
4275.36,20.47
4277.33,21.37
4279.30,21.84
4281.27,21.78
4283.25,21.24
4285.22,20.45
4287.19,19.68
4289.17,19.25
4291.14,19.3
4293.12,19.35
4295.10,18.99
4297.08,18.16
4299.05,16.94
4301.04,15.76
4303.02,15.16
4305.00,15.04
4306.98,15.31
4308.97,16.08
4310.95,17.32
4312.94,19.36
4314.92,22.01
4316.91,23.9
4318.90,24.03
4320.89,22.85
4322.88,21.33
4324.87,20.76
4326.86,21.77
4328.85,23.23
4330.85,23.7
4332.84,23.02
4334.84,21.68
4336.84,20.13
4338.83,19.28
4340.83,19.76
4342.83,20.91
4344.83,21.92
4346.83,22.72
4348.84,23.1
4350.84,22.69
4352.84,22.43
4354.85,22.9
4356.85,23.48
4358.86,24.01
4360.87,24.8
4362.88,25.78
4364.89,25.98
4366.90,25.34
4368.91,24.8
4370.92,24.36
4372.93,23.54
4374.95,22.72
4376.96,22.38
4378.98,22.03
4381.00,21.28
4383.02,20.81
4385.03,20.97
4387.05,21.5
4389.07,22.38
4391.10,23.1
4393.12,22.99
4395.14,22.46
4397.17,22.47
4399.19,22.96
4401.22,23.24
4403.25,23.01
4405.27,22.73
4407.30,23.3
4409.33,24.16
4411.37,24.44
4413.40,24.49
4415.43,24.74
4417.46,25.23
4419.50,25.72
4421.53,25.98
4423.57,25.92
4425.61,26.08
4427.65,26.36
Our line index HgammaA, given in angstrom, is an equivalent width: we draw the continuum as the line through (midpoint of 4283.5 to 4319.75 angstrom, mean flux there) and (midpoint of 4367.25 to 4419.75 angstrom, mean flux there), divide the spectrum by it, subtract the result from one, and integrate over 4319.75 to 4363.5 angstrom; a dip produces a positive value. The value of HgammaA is -3.6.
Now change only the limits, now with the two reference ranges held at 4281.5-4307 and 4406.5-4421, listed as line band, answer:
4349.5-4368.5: -2.1 angstrom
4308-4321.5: -0.9 angstrom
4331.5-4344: -0.2 angstrom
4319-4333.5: -1.8 angstrom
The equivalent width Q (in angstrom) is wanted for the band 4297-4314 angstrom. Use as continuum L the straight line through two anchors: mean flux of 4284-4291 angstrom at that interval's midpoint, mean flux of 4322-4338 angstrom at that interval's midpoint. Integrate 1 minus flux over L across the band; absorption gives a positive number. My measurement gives 3.4 angstrom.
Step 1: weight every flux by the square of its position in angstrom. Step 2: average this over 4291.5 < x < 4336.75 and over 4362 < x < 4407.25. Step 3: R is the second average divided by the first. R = 1.20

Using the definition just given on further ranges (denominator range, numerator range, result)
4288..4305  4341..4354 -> 1.28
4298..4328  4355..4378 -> 1.29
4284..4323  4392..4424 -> 1.32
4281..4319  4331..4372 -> 1.25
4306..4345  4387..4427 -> 1.19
